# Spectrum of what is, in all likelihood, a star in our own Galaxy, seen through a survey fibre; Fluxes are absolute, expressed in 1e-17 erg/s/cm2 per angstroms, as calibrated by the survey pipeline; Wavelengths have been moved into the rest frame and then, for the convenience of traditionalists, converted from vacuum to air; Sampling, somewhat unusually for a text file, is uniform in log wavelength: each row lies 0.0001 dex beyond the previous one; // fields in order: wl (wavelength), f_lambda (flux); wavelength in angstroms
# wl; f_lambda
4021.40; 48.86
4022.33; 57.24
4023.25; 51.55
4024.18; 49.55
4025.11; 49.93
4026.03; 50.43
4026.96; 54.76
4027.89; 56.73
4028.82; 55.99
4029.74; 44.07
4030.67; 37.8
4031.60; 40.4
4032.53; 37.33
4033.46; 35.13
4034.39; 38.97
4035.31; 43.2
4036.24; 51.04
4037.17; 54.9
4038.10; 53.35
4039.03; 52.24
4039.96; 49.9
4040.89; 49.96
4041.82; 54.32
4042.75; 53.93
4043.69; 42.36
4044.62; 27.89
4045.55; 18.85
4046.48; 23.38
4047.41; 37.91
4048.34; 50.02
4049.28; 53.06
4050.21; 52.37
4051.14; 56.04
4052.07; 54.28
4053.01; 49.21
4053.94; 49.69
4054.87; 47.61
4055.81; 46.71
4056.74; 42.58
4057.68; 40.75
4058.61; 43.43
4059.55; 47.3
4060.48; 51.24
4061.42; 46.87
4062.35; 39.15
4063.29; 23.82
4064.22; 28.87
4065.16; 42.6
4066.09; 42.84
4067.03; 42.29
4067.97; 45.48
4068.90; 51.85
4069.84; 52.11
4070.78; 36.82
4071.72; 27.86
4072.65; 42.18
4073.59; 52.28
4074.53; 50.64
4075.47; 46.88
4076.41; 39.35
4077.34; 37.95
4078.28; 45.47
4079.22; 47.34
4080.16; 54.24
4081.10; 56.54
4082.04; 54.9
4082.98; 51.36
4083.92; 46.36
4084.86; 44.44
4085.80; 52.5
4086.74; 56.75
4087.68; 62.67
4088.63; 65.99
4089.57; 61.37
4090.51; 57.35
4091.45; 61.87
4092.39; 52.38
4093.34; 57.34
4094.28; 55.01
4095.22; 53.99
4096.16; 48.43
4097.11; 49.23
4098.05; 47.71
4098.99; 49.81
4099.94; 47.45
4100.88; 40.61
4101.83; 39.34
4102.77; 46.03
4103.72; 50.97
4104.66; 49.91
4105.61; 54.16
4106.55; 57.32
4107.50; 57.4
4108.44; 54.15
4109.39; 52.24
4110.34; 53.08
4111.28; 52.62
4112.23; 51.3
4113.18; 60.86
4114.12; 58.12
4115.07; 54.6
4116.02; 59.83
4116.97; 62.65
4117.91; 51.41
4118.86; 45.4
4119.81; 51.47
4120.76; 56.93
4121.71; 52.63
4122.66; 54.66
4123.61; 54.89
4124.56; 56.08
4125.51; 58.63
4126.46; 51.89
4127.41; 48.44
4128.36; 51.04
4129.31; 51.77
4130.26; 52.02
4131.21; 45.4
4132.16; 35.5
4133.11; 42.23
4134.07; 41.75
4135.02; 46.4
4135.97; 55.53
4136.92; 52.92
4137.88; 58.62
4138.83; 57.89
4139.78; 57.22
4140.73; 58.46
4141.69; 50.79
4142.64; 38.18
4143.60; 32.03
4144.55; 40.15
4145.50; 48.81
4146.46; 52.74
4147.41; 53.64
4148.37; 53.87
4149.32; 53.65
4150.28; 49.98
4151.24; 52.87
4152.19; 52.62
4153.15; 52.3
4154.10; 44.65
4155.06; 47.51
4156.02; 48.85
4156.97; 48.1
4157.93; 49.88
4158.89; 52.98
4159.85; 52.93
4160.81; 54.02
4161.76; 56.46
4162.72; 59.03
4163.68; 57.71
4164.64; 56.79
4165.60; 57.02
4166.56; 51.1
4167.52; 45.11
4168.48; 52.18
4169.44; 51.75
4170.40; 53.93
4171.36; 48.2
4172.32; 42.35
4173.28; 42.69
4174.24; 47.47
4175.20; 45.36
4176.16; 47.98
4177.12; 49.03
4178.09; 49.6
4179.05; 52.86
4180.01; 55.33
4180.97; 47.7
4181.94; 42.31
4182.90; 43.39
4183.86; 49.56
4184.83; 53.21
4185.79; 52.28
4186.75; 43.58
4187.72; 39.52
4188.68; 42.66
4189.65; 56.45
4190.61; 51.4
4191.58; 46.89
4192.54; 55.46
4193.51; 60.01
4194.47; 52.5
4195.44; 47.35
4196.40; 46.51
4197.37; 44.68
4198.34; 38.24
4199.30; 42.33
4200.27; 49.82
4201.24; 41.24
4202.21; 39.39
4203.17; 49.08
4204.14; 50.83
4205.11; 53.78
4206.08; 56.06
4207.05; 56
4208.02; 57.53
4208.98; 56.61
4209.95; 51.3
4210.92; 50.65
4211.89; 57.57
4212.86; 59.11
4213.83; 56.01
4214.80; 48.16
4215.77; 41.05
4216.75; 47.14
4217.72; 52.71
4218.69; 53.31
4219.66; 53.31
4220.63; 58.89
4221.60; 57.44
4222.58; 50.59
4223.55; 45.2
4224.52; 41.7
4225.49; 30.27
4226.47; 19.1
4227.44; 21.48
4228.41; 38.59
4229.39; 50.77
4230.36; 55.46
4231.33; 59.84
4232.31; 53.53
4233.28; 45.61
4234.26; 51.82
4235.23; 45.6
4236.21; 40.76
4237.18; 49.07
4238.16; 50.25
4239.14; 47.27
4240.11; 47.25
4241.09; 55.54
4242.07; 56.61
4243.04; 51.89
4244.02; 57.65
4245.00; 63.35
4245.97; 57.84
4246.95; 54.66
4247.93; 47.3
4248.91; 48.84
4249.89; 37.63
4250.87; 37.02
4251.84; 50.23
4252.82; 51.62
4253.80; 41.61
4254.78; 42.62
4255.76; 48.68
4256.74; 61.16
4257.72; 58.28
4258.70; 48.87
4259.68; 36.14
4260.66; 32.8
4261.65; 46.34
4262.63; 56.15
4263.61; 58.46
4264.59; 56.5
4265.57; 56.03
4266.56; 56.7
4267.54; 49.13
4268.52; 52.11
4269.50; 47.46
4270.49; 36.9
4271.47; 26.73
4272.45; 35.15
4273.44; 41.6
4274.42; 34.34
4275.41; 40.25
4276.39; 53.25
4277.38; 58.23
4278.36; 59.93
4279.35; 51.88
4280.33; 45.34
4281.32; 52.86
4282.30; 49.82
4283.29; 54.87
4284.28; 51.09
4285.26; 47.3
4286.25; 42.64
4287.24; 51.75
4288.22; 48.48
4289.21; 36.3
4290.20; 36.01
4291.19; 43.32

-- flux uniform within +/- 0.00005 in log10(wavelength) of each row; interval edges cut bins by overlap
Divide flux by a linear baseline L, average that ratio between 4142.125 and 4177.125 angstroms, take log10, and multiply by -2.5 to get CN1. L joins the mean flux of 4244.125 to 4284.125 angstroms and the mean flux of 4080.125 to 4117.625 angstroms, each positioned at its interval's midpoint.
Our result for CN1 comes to 0.04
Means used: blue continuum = 53.6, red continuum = 48.6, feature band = 49.9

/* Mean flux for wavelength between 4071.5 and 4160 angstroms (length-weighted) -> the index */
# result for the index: 51.1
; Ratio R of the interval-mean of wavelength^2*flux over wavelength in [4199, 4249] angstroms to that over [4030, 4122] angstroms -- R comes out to 1.1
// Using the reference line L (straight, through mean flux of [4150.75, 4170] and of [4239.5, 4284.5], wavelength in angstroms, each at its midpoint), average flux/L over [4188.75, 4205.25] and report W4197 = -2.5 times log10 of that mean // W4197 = 0.06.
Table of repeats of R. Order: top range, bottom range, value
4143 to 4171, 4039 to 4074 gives 1.22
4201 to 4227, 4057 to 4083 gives 1.20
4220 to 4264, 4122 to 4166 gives 0.99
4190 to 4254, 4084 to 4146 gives 1.00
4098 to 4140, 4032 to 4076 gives 1.21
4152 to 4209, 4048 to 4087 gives 1.14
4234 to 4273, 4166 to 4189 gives 1.05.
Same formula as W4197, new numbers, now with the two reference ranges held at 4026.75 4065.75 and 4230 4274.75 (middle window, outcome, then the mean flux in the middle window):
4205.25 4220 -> -0.111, 53.1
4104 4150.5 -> -0.124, 51.9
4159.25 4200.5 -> -0.053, 49.7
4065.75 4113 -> -0.107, 50.3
